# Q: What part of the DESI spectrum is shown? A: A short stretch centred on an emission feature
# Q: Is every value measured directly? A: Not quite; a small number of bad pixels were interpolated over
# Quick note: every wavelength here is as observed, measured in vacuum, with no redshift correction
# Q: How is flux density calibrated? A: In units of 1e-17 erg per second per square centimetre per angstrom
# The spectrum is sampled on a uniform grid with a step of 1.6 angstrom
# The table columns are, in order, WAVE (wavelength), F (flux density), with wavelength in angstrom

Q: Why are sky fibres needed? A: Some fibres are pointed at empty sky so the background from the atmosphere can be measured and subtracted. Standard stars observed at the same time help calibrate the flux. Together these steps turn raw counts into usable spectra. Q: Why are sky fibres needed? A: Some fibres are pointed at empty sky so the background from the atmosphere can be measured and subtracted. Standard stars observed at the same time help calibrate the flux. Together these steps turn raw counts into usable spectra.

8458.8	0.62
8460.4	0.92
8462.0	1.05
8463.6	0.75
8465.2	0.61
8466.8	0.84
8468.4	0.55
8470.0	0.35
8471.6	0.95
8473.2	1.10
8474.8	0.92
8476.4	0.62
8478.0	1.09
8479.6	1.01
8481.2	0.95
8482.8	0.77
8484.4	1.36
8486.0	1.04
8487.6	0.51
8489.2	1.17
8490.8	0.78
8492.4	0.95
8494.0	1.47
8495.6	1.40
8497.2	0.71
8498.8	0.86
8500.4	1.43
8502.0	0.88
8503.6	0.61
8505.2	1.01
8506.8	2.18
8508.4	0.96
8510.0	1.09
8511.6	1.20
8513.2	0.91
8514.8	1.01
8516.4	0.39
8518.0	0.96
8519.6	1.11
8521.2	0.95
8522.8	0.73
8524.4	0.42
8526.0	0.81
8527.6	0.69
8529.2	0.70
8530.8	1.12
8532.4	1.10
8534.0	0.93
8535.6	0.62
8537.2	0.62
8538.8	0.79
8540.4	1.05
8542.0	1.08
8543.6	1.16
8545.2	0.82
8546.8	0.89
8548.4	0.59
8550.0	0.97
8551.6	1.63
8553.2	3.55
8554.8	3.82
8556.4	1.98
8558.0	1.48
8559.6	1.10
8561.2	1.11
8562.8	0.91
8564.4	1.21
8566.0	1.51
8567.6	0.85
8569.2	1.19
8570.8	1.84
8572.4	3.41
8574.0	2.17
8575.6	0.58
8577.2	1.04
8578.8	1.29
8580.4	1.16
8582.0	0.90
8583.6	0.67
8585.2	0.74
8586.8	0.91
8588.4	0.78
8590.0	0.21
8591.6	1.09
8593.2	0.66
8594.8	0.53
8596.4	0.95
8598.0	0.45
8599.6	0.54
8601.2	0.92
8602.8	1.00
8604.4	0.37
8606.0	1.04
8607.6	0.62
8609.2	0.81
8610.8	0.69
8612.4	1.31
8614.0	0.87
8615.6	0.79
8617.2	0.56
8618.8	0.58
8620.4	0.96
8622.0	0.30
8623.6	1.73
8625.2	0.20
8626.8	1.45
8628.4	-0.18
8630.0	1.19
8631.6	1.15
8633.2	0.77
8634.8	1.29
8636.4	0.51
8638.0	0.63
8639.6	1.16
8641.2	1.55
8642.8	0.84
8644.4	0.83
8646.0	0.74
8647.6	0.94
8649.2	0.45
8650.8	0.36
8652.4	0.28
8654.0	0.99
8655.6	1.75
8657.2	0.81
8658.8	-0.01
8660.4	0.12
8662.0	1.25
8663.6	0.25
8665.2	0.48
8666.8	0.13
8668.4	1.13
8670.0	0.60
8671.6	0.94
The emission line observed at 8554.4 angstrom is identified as [S II] 6716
